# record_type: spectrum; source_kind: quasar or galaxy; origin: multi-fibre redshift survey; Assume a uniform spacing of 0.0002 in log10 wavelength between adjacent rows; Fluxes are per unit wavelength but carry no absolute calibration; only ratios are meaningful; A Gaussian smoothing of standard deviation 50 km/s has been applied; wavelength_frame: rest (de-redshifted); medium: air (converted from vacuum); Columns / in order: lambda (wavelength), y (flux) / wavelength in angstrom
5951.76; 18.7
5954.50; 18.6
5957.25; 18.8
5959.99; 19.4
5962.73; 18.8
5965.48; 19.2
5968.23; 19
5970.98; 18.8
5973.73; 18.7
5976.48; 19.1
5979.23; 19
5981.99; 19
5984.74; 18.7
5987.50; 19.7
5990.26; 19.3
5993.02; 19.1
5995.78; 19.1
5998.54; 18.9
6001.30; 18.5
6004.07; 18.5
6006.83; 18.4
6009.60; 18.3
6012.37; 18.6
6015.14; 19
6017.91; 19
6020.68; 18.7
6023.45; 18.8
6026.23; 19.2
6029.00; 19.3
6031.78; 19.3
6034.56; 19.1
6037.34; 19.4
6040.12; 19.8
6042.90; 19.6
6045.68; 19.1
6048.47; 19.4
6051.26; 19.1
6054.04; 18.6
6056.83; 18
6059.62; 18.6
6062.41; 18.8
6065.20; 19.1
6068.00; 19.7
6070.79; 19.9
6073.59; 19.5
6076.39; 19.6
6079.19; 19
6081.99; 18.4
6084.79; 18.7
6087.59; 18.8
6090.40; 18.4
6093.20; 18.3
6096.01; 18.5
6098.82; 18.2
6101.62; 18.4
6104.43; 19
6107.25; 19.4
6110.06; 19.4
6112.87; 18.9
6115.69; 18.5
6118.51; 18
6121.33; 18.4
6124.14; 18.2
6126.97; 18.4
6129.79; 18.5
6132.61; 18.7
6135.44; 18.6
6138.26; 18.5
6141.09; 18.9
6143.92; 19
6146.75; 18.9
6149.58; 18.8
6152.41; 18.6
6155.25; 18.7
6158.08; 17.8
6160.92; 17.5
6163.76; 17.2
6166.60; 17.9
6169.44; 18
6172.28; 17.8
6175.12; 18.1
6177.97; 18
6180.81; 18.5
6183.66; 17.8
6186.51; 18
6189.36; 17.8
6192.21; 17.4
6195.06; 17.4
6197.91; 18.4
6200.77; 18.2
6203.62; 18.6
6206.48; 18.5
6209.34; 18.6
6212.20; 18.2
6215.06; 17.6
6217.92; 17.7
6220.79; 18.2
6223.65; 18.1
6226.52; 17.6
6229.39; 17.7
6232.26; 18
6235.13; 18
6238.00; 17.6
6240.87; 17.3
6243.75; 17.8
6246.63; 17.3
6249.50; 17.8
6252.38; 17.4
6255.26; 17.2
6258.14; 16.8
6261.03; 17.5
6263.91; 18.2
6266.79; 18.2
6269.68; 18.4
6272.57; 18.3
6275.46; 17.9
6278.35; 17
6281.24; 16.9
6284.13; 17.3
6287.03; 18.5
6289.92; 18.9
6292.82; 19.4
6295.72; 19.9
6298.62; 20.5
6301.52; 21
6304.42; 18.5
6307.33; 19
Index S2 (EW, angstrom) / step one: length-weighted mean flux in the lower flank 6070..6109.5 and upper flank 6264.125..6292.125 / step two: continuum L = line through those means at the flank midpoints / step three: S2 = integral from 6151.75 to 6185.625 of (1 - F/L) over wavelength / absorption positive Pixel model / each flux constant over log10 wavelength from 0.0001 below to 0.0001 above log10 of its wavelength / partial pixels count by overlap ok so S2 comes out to 0.9 angstrom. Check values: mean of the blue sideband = 18.9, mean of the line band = 18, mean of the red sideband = 18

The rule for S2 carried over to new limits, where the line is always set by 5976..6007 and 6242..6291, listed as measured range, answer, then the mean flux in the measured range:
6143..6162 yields -0.25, 18.5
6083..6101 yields 0.03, 18.5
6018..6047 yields -0.69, 19.2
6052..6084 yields -0.69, 19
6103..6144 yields -0.71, 18.7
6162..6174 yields 0.29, 17.7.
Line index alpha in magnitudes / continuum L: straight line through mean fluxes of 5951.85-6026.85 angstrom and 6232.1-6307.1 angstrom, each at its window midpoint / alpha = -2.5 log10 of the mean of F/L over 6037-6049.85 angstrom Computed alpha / -0.04 mag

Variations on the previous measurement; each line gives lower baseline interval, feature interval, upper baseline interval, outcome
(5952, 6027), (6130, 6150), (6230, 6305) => -0.02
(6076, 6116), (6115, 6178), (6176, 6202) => 0.00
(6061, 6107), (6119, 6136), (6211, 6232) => 0.01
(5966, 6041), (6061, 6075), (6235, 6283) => -0.04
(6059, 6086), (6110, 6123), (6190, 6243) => 0.01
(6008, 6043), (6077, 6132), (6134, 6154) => 0.01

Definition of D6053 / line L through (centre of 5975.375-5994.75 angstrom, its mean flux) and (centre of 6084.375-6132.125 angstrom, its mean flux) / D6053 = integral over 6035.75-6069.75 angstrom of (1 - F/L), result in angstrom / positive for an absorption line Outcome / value -0.5 angstrom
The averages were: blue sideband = 19.1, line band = 19.1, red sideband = 18.6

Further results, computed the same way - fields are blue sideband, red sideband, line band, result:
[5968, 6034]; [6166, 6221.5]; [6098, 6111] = -0.3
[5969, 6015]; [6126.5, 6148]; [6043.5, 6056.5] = -0.1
